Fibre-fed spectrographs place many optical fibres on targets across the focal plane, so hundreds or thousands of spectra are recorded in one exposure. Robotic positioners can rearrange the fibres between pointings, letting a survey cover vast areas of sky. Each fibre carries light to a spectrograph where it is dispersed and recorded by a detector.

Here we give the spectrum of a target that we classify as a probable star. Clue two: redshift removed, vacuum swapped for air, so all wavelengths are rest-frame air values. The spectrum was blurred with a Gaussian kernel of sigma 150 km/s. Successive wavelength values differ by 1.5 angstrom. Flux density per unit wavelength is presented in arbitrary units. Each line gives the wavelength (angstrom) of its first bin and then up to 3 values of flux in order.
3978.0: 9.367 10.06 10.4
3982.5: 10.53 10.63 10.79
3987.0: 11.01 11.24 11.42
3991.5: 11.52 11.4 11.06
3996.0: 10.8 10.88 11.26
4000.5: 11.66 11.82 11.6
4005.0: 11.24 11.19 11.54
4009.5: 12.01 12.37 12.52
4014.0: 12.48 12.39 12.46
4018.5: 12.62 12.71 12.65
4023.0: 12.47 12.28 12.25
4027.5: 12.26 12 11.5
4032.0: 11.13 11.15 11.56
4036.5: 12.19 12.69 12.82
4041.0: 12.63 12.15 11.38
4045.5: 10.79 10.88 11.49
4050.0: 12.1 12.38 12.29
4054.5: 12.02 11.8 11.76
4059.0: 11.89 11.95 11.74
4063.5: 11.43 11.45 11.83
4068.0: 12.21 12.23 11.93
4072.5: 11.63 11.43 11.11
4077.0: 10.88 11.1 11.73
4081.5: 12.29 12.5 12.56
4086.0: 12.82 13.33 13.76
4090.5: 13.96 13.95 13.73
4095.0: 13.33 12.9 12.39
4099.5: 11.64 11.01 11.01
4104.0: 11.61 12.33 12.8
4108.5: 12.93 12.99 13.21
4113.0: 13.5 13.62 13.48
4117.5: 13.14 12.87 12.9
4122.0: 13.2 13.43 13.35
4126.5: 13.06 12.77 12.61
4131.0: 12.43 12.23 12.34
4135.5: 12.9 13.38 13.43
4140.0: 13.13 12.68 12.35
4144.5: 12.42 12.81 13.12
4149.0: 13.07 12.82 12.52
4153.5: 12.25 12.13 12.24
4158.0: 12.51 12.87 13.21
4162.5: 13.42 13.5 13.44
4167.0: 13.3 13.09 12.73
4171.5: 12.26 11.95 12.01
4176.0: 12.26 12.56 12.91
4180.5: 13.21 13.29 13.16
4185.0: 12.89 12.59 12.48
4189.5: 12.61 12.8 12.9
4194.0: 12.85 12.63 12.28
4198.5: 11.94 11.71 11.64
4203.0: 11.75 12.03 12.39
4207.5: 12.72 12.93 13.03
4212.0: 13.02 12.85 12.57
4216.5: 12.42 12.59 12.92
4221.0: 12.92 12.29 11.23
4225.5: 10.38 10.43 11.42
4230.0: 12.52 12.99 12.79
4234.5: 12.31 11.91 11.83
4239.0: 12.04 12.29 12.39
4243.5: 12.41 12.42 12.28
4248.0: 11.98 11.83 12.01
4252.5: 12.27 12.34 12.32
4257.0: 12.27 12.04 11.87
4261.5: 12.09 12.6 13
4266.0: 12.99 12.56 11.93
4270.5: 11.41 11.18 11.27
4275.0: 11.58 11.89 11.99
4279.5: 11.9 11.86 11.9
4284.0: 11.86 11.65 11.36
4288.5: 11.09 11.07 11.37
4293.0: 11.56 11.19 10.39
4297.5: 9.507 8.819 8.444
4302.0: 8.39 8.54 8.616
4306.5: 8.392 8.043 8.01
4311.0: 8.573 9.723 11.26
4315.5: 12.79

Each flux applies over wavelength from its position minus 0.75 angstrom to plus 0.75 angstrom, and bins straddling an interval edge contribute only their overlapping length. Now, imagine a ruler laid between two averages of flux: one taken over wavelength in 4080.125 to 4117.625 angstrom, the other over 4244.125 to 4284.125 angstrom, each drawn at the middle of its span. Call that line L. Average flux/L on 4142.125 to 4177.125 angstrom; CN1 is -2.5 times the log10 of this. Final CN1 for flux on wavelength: -0.01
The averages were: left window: 12.8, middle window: 12.7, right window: 12.1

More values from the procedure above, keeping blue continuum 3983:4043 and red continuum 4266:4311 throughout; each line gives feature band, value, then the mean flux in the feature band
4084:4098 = -0.16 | 13.3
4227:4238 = -0.12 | 12.1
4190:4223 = -0.14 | 12.5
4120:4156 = -0.14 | 12.8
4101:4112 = -0.08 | 12.3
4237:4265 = -0.14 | 12.2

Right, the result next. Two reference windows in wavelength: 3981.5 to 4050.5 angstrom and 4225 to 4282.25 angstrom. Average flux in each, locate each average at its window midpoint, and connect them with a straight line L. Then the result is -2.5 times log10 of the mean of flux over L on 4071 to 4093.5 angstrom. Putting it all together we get -0.05 mag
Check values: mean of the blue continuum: 11.7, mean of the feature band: 12.4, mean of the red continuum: 12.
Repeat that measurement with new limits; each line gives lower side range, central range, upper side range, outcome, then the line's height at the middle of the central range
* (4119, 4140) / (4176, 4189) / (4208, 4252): -0.02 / 12.6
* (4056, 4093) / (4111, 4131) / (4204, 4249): -0.08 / 12.2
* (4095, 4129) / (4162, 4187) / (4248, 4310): -0.06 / 12.1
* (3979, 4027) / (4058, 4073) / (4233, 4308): -0.02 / 11.6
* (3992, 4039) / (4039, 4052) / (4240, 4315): 0.00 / 11.8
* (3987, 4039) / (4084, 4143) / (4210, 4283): -0.08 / 12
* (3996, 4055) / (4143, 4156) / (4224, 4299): -0.07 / 11.9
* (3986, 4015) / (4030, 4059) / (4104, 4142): 0.02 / 12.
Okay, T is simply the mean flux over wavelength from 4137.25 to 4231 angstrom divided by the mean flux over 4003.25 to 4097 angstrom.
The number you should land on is 1.04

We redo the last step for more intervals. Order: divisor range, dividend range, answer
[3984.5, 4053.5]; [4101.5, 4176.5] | 1.08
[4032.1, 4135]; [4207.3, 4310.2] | 0.94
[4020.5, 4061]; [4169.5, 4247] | 1.04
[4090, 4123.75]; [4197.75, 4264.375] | 0.95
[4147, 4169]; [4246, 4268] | 0.95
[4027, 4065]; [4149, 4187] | 1.08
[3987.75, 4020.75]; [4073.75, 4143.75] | 1.08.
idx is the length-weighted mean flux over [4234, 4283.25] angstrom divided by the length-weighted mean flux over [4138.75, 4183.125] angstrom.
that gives 0.95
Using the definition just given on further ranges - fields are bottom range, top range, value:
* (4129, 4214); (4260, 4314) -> 0.85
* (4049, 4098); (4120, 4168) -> 1.05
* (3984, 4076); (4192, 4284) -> 1.03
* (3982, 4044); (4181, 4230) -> 1.05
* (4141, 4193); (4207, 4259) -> 0.96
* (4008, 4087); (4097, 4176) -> 1.06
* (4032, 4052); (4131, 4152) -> 1.08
